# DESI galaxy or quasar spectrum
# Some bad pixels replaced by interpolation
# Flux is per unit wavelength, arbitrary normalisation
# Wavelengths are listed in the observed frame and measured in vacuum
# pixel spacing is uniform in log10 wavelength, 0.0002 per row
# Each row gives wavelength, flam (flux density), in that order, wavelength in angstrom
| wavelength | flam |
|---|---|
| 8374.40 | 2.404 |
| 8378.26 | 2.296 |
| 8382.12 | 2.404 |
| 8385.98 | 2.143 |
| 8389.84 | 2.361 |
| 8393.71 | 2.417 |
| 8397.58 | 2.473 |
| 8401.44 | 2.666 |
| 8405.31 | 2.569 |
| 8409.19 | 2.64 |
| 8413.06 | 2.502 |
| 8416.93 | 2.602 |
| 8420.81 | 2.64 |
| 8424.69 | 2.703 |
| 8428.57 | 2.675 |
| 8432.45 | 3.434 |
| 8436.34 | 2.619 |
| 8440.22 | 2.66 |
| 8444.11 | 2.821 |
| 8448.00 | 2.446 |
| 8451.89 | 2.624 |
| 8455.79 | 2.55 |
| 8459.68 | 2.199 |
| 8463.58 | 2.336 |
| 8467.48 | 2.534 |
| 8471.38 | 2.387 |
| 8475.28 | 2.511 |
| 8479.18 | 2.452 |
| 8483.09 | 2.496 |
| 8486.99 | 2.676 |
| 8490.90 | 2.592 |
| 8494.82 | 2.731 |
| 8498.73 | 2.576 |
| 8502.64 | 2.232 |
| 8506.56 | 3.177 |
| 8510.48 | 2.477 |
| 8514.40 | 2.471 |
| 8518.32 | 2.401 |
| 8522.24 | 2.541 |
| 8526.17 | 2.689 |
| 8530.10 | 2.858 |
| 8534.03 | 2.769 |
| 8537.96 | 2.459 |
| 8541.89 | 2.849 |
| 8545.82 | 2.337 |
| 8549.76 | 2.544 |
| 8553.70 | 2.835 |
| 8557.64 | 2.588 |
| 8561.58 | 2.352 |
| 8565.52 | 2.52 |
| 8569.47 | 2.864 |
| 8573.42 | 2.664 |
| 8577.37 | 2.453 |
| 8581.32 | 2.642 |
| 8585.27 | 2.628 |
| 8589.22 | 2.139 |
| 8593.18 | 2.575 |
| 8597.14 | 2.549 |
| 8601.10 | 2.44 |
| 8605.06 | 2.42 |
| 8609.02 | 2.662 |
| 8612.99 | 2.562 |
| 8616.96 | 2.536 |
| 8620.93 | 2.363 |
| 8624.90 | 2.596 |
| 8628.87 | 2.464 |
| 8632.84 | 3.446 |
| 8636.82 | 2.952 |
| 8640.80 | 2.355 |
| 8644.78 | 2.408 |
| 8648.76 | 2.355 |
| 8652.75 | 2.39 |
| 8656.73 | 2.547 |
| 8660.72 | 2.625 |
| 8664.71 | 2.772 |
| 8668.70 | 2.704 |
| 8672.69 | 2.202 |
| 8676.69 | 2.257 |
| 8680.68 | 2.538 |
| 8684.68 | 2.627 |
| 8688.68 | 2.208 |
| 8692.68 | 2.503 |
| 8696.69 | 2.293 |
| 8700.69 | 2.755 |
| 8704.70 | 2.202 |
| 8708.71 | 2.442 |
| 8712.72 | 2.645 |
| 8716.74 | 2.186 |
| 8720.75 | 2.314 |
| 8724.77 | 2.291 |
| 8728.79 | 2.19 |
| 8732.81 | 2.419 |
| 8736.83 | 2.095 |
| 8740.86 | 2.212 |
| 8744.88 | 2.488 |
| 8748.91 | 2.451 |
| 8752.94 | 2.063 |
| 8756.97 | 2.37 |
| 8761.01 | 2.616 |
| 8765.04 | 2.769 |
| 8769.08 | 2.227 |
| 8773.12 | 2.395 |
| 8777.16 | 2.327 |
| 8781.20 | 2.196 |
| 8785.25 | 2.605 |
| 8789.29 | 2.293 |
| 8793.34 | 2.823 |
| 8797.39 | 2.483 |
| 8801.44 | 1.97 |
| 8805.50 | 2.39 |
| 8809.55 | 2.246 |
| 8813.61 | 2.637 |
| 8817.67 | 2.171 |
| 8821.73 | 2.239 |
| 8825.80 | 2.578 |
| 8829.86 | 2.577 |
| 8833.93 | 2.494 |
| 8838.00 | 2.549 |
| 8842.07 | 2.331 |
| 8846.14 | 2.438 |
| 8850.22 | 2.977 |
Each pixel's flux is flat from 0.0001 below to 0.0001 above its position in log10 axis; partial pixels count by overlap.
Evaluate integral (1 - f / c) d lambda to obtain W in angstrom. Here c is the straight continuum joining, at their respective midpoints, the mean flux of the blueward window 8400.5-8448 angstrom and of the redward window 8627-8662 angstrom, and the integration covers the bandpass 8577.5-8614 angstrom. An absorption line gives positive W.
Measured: 1.7 angstrom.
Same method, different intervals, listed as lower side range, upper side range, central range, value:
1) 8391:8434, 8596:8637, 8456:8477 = 1.9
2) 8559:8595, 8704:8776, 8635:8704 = -1.6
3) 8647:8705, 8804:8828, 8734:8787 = 1.0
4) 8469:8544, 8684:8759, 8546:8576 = -0.8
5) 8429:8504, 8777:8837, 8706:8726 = 0.6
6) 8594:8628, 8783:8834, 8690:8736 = 1.7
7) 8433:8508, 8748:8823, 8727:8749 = 1.0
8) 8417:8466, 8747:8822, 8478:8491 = 0.3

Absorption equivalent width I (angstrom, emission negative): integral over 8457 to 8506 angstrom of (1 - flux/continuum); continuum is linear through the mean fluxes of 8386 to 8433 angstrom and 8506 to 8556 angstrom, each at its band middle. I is 2.2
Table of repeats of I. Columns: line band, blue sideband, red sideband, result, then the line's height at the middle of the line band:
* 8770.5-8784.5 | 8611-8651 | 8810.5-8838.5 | 0.9 angstrom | 2.49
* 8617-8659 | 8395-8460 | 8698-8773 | -2.1 angstrom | 2.46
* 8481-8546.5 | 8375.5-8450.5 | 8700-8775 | -2.5 angstrom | 2.52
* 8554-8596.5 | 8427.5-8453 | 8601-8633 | 1.0 angstrom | 2.62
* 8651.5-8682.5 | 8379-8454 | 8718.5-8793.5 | -1.0 angstrom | 2.43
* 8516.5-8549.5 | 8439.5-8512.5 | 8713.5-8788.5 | -1.3 angstrom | 2.51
